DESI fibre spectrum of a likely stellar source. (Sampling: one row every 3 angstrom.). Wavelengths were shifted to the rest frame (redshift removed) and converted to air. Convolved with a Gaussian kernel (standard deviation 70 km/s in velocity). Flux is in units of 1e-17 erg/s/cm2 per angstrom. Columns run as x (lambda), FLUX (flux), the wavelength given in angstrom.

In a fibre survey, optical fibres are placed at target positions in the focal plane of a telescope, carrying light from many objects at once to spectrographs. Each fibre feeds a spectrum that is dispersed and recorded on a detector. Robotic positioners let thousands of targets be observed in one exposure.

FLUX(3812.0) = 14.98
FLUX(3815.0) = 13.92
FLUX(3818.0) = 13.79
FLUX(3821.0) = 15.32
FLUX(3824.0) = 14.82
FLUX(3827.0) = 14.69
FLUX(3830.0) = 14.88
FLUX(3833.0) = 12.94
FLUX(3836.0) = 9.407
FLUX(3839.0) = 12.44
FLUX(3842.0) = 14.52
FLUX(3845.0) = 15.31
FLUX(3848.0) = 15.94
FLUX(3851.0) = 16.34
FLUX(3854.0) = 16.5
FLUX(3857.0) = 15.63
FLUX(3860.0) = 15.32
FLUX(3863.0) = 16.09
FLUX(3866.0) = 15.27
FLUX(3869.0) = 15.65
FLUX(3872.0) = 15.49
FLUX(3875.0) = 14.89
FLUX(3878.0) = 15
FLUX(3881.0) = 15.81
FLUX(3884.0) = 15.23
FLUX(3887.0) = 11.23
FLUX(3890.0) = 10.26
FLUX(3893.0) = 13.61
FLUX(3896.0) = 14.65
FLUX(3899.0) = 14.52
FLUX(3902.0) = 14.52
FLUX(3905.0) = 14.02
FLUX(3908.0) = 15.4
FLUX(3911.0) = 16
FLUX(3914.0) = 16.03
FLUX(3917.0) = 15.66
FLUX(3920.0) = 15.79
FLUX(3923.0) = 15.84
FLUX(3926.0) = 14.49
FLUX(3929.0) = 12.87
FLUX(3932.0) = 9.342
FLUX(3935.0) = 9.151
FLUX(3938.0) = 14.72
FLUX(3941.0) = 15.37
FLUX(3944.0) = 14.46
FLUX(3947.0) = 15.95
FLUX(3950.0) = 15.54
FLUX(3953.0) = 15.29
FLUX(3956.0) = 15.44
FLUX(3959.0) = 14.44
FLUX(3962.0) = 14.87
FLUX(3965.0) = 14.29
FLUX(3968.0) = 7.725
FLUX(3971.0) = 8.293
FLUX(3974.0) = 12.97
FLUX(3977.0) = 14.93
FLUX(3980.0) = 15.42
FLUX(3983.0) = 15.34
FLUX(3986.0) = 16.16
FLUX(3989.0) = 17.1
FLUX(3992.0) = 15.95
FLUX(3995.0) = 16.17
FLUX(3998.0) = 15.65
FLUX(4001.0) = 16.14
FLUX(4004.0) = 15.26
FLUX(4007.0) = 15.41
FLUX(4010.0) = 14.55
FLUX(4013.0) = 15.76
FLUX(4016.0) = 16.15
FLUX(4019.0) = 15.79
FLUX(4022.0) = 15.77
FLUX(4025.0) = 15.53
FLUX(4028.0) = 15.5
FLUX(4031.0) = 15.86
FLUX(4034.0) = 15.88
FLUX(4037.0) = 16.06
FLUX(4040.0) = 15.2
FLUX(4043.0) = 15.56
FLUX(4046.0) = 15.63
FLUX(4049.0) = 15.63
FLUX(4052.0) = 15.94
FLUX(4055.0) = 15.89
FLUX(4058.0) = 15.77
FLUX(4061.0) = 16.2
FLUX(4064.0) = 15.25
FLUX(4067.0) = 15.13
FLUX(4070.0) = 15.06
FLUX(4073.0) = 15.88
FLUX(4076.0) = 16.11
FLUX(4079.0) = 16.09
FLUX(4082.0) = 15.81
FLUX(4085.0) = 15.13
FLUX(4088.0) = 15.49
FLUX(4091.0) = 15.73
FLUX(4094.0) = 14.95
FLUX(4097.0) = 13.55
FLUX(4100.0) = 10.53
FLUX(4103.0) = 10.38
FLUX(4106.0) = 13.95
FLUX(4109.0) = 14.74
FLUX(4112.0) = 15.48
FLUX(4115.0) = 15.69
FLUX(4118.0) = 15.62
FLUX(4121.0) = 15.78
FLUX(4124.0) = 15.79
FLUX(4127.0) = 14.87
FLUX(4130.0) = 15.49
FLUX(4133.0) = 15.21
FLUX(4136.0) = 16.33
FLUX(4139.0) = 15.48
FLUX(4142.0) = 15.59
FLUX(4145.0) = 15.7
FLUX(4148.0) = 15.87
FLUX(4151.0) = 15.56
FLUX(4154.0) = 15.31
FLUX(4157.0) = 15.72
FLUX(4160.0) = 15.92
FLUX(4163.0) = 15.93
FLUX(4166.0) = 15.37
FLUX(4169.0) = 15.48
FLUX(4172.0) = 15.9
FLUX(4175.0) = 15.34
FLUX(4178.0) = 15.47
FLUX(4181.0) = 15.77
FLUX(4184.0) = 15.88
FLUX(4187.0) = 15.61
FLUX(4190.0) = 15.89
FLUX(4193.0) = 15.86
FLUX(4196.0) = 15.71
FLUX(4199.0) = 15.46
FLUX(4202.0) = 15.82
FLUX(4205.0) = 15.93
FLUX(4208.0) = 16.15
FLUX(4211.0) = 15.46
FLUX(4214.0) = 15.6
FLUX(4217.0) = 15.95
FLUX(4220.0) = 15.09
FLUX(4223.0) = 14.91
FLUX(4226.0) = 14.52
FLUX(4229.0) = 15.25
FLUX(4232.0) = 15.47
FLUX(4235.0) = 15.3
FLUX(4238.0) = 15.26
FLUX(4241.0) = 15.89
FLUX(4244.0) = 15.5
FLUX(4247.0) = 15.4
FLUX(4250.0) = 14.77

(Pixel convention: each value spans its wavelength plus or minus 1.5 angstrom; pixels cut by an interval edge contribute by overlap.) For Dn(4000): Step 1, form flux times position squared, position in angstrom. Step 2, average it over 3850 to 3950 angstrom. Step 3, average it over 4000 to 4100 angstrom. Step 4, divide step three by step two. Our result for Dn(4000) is 1.15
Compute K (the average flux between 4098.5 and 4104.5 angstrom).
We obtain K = 10.5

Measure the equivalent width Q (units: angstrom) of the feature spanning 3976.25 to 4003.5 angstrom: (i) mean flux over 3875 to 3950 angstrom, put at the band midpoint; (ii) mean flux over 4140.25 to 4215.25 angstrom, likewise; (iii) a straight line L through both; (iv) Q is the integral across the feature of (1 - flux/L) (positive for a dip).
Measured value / -2.3 angstrom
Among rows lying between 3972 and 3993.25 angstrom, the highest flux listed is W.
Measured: 17.1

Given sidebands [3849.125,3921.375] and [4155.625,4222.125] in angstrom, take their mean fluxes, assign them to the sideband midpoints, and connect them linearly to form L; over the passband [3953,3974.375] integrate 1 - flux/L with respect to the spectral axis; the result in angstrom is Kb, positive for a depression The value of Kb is 3.4 angstrom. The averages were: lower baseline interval 15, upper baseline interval 15.7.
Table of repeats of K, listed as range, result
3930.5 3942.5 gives 12.1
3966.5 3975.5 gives 9.66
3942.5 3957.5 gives 15.3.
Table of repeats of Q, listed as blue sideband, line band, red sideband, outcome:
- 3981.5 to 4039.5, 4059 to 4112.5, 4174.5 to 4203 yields 3.4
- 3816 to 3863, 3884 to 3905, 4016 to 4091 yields 2.1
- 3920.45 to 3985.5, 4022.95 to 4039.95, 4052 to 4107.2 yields -1.5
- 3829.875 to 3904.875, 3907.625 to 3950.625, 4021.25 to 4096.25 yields 1.2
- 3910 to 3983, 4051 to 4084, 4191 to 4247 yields -2.4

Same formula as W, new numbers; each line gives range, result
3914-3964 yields 16.03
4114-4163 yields 16.33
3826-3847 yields 15.31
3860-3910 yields 16.09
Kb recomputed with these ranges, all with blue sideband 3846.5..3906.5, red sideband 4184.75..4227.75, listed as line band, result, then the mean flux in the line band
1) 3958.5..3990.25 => 2.7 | 13.7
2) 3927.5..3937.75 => 2.7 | 11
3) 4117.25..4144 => -0.3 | 15.6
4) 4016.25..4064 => -1.8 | 15.7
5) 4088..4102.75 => 1.7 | 13.6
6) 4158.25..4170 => -0.2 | 15.7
